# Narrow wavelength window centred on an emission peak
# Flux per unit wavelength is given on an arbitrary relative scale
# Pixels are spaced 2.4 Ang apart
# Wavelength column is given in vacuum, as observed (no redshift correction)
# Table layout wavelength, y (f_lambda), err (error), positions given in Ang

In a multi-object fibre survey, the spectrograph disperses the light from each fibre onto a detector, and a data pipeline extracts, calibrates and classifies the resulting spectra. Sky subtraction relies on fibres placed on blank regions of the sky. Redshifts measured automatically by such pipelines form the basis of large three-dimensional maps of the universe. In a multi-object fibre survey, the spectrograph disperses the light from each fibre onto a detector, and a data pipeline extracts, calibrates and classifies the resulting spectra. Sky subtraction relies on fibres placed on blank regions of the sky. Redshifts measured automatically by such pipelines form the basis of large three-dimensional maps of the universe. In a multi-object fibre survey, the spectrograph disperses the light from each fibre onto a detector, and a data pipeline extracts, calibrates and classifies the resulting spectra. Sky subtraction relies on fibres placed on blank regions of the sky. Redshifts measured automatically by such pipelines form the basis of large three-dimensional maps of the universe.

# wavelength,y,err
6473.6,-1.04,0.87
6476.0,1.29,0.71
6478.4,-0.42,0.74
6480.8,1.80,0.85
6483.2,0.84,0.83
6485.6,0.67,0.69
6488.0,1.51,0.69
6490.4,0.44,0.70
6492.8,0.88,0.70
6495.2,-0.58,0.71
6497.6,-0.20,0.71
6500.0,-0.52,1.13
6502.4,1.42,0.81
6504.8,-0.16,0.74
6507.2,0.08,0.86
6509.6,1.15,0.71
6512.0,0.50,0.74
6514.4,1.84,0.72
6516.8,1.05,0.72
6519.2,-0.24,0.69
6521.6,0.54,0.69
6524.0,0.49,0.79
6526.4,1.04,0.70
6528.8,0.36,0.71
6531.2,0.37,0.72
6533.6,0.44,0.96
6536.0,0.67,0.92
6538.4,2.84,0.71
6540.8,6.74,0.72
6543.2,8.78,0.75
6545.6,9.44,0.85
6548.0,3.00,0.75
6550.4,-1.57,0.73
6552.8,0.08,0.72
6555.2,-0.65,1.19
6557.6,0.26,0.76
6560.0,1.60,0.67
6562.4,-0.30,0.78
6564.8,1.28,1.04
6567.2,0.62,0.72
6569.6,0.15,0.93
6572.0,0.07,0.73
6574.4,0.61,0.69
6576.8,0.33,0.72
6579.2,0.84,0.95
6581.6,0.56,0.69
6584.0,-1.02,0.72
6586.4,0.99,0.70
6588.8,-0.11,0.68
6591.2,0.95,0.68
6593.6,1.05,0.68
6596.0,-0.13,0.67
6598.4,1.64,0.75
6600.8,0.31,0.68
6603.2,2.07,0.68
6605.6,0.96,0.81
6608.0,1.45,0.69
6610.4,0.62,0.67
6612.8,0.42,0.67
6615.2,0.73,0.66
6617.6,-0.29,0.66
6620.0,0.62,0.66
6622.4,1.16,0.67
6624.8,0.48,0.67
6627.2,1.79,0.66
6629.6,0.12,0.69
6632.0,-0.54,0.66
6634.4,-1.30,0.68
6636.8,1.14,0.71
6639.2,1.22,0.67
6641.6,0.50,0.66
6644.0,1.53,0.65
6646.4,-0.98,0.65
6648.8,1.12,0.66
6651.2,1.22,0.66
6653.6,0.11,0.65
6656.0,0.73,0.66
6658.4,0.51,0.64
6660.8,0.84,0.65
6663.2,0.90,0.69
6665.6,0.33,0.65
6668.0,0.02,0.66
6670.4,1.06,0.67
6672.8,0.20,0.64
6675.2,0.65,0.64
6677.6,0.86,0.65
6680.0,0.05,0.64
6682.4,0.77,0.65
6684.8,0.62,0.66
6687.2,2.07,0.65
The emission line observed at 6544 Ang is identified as [O II] 3727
